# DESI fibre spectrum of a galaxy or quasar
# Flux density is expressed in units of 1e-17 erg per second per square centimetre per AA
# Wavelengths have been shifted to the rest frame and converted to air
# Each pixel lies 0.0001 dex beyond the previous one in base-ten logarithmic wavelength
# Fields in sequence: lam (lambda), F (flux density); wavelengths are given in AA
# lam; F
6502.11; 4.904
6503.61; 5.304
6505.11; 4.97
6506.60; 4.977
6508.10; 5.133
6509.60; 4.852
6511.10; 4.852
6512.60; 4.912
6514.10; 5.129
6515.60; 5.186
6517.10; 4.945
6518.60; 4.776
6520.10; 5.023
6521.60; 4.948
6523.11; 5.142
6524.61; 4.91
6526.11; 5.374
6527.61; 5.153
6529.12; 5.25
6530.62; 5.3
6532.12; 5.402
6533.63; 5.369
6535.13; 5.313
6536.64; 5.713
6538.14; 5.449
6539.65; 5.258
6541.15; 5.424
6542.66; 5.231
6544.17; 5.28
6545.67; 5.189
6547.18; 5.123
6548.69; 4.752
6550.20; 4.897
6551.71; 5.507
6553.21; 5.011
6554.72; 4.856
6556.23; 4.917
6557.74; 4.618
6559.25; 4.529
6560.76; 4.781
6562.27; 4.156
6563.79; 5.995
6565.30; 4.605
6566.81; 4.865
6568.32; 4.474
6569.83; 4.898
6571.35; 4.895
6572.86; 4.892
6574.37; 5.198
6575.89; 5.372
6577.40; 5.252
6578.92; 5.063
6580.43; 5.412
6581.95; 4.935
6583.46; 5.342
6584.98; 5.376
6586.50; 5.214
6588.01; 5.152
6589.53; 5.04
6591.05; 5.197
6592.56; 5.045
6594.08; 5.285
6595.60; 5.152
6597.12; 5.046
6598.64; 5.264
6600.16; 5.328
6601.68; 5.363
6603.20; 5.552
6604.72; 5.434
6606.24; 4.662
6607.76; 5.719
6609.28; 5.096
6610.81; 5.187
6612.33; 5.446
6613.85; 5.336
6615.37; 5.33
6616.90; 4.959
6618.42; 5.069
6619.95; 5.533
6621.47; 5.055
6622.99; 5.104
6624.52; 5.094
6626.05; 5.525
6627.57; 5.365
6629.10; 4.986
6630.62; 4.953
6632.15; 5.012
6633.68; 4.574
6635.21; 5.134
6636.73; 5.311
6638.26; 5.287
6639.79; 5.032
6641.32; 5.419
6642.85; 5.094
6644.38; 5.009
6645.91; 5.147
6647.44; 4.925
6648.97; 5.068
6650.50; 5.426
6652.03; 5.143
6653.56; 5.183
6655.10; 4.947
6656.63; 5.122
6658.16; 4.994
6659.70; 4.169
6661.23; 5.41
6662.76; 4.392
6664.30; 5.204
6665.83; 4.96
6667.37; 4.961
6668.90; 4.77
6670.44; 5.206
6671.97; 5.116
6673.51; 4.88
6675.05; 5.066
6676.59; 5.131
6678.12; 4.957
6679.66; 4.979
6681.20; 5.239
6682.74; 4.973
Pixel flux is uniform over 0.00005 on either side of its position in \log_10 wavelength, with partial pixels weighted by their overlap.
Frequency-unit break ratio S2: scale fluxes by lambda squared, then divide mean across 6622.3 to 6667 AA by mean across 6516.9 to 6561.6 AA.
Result 1.02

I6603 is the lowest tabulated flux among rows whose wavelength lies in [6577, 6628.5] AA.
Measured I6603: 4.662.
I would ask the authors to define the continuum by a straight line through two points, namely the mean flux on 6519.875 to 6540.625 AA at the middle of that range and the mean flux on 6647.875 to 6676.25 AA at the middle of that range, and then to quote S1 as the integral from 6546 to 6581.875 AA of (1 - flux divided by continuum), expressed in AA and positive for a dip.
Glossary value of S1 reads 1.63 AA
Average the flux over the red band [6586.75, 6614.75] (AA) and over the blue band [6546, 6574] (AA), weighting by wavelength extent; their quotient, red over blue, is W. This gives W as 1.07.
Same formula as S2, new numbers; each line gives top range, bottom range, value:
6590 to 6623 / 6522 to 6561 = 1.04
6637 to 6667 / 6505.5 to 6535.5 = 1.03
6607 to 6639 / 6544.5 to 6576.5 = 1.07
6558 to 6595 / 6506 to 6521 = 1.03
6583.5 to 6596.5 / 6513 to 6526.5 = 1.05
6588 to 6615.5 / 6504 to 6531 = 1.07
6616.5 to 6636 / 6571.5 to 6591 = 1.00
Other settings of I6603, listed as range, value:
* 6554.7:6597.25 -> 4.156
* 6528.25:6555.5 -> 4.752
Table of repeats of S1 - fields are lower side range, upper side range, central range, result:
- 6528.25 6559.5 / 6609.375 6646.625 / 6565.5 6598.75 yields 0.5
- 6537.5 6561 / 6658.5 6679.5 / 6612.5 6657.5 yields -1.6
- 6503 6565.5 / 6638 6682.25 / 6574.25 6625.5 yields -1.7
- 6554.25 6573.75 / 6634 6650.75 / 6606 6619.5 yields -0.6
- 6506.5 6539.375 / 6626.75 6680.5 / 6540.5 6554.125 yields -0.1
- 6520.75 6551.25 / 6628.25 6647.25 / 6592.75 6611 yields -0.4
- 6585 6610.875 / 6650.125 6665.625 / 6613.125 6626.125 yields -0.2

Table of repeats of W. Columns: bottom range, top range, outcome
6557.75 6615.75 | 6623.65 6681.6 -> 0.99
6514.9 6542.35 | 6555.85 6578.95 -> 0.94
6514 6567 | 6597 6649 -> 1.02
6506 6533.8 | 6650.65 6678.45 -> 0.98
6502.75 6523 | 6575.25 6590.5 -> 1.04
